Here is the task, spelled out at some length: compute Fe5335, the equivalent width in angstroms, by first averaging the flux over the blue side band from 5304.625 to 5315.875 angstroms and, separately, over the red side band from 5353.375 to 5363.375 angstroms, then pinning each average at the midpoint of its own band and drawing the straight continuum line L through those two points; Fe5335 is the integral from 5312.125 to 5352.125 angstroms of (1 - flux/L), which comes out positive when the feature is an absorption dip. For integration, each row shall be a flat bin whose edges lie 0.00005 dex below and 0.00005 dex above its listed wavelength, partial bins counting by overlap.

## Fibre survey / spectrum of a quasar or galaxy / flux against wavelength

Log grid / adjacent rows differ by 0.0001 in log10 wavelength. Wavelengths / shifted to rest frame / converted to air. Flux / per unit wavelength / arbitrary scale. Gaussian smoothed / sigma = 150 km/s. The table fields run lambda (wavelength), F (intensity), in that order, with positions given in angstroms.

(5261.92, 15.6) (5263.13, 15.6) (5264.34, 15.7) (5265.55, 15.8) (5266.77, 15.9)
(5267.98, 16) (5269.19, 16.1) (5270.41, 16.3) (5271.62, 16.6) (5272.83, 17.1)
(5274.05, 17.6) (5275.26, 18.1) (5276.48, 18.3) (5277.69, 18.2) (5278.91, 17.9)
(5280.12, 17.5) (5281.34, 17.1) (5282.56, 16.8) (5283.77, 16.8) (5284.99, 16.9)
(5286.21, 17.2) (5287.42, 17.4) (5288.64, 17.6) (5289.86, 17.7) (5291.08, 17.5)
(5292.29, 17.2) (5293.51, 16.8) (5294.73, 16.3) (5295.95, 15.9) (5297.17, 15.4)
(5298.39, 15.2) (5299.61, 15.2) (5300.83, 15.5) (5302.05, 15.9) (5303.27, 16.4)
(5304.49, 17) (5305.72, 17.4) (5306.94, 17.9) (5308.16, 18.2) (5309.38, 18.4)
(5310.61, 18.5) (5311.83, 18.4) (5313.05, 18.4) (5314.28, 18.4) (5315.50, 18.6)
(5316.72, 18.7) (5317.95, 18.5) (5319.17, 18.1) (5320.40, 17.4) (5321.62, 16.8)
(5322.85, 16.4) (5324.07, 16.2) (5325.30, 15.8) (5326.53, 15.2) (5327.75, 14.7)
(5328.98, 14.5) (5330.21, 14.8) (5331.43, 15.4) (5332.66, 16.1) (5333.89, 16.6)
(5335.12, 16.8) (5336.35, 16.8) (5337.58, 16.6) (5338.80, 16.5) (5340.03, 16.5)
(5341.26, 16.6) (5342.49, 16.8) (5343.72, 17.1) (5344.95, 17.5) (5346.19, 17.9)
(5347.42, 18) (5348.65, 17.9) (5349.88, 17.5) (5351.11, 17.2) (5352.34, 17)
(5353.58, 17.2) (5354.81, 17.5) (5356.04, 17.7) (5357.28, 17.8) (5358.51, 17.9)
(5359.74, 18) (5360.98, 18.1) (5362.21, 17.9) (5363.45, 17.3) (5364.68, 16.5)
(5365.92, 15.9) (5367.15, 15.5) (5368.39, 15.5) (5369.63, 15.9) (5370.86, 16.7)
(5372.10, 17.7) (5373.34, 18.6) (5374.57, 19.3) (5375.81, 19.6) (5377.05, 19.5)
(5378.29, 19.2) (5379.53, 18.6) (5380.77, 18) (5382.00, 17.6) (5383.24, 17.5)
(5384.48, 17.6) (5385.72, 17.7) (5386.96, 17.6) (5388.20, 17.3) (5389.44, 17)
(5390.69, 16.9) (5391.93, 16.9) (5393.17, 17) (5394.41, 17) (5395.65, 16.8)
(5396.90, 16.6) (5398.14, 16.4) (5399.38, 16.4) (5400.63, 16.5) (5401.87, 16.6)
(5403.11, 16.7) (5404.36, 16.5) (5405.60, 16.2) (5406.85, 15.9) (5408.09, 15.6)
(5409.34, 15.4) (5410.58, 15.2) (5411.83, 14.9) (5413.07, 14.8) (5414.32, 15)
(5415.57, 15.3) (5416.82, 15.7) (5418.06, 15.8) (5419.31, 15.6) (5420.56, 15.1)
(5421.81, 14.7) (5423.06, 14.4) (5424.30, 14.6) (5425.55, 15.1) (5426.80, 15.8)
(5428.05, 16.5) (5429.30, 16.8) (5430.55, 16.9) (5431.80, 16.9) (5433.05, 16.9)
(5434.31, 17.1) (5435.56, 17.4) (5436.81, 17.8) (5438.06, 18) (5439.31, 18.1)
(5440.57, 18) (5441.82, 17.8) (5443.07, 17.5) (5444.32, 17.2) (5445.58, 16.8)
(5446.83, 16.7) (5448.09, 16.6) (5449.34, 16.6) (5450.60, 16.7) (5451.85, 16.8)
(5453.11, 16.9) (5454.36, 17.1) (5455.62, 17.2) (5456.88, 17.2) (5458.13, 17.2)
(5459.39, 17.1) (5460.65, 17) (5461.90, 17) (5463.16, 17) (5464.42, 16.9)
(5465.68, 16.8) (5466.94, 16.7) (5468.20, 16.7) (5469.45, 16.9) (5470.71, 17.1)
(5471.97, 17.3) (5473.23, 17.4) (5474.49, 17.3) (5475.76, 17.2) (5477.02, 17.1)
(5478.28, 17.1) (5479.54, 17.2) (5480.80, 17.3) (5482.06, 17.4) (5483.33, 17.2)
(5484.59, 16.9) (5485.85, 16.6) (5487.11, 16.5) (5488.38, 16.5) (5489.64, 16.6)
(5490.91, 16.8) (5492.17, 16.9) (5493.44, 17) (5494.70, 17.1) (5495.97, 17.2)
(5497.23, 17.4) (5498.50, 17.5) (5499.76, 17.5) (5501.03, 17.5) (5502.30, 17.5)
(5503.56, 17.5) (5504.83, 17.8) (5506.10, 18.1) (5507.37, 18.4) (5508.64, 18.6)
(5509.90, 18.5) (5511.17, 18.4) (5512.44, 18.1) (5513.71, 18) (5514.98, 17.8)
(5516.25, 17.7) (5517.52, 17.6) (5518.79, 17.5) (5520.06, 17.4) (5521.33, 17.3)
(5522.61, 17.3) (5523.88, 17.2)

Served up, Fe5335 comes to 2.4 angstroms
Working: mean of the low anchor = 18.2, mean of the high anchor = 17.8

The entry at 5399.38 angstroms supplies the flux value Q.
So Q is 16.4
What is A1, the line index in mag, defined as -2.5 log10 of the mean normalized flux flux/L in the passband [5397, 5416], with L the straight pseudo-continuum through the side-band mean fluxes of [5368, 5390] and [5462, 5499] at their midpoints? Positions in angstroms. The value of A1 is 0.12 mag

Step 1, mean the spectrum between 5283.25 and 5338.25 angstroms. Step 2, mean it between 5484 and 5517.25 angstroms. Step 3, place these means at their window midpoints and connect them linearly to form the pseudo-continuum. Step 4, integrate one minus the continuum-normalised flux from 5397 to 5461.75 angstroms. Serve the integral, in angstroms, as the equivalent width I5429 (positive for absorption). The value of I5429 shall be 3.1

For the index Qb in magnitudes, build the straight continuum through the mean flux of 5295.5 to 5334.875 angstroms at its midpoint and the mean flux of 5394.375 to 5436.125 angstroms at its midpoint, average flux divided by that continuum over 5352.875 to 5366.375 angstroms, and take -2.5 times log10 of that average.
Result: -0.067 mag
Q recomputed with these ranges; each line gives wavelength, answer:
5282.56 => 16.8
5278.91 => 17.9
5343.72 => 17.1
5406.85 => 15.9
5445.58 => 16.8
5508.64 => 18.6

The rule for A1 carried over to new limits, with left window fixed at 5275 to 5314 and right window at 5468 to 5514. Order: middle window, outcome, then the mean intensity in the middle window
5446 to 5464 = 0.025 mag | 16.9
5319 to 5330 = 0.079 mag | 16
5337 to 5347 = 0.015 mag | 17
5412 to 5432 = 0.117 mag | 15.5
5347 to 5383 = -0.025 mag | 17.6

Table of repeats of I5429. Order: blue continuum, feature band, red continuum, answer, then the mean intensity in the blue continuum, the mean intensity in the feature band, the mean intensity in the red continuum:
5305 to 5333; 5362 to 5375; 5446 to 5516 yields 0.2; 17.1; 16.9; 17.2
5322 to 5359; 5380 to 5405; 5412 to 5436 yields -1.4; 16.7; 17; 15.8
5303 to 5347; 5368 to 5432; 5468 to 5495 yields 1.5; 17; 16.6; 17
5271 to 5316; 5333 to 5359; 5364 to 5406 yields 0.0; 17.2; 17.2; 17.2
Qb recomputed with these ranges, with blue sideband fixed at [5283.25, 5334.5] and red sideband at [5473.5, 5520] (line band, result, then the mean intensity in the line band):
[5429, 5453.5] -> 0.00 mag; 17.2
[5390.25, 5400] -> 0.02 mag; 16.8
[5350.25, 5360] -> -0.03 mag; 17.5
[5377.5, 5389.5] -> -0.05 mag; 17.9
